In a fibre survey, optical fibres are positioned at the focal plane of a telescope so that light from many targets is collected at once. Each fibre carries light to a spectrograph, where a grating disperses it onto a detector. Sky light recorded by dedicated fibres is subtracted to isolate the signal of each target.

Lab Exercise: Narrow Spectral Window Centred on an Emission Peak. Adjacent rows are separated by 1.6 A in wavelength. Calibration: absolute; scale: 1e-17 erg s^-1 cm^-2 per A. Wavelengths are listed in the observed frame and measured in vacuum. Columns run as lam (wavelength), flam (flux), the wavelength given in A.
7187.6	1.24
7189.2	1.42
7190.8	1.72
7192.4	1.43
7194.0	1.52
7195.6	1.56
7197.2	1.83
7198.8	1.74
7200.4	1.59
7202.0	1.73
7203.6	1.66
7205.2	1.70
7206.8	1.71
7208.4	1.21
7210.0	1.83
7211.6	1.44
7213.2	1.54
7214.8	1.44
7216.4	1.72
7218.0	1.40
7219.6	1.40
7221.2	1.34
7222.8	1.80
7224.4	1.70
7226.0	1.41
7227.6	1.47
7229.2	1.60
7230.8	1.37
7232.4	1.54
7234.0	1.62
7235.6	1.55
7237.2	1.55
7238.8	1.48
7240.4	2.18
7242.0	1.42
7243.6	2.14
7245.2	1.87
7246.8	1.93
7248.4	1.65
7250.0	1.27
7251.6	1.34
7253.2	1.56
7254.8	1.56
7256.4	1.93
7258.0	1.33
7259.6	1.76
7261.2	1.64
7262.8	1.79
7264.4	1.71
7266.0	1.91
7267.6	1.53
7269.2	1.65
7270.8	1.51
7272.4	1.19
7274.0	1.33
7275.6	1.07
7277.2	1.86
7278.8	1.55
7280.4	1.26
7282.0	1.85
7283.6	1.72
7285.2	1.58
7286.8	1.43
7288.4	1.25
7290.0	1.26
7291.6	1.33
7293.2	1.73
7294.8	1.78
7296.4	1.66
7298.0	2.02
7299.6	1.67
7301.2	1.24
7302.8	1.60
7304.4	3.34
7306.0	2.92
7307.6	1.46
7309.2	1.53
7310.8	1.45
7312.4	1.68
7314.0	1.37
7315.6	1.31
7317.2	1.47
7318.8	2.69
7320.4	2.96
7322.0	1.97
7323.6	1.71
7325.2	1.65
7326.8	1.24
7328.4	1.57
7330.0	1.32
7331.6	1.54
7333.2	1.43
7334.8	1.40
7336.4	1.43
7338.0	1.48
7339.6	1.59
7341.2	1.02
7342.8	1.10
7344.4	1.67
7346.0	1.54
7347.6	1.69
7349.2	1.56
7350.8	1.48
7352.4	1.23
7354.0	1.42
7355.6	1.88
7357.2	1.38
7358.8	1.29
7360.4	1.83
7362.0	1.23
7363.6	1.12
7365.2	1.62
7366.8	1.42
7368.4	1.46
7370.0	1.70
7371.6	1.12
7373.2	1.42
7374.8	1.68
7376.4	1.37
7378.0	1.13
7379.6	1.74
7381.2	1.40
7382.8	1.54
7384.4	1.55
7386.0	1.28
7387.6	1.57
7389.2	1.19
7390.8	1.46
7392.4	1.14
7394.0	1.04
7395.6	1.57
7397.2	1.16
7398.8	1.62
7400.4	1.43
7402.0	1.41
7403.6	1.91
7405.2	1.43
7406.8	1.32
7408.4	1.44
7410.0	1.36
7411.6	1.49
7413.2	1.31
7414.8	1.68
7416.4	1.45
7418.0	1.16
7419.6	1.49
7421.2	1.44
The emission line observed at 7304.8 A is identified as [S II]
